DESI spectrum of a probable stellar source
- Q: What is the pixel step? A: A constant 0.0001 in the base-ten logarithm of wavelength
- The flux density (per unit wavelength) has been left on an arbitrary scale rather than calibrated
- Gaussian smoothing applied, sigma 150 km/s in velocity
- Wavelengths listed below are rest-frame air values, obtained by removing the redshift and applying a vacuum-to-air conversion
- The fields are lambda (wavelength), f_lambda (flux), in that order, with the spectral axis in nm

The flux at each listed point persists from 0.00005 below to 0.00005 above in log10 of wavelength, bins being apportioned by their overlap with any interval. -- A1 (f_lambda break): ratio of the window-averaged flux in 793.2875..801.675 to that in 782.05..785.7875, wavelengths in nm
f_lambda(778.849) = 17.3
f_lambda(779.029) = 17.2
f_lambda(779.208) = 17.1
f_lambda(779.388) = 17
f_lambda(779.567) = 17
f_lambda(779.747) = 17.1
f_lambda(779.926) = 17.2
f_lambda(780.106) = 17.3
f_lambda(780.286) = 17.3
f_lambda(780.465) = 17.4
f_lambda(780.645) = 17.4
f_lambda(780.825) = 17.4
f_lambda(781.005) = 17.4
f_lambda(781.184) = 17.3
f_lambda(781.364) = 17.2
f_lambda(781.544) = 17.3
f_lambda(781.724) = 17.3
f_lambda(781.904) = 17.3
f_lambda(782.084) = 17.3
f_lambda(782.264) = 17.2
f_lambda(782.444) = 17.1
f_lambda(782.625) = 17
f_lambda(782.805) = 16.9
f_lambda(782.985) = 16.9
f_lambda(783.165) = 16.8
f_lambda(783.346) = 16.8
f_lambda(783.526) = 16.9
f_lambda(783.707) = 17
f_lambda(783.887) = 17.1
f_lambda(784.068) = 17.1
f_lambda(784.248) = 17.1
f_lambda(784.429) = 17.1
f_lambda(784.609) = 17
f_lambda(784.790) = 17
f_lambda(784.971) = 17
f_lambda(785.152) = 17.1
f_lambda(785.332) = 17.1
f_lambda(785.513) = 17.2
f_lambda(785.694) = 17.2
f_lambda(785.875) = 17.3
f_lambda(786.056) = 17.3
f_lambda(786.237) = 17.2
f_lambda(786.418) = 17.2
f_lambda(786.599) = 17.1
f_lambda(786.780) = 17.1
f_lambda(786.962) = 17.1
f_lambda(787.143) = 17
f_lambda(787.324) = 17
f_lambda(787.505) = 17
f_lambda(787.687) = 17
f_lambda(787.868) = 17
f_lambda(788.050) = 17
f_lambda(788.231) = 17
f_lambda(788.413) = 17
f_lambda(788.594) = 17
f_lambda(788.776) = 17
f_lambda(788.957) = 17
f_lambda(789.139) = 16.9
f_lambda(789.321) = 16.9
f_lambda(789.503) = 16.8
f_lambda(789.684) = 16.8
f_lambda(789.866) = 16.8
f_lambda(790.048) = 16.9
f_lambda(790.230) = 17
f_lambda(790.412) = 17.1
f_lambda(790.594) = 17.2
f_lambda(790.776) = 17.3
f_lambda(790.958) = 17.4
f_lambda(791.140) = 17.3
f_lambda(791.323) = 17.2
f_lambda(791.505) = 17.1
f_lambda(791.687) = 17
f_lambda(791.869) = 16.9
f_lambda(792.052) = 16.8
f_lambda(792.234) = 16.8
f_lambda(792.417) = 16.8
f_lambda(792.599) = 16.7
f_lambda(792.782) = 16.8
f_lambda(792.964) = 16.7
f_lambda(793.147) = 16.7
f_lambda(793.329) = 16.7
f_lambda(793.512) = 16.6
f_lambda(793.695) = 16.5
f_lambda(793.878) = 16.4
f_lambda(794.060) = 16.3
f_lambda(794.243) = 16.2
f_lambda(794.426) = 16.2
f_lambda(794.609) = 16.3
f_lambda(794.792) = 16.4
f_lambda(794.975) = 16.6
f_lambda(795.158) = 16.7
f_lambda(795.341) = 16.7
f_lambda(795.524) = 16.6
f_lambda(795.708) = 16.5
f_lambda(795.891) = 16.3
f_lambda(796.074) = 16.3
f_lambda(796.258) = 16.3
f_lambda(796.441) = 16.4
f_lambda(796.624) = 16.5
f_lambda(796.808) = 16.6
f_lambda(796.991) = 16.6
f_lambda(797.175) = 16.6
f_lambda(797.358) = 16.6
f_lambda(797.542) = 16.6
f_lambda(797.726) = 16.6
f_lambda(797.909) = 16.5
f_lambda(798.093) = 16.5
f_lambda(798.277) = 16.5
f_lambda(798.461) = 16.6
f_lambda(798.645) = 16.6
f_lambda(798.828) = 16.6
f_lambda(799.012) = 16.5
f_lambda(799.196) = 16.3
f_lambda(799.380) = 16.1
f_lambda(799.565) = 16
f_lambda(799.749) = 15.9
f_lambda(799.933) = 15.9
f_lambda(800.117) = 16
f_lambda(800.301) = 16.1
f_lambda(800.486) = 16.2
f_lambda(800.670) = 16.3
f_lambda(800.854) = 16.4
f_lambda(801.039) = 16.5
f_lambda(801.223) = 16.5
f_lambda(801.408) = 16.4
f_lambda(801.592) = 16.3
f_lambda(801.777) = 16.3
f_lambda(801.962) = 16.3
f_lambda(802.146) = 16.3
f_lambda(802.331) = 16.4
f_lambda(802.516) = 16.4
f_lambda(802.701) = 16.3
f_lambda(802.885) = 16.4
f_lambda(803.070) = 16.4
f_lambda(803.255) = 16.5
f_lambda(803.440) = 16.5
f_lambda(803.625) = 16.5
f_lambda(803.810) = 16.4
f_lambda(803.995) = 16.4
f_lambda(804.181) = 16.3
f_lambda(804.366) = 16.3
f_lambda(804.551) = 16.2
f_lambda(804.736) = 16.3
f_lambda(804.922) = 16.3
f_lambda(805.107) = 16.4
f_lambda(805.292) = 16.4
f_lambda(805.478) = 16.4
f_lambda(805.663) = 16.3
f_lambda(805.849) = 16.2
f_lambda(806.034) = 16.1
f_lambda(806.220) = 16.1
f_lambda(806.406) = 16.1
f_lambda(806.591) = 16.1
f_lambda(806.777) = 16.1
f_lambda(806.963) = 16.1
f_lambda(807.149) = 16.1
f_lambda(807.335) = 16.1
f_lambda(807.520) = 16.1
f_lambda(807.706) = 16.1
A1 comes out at 0.96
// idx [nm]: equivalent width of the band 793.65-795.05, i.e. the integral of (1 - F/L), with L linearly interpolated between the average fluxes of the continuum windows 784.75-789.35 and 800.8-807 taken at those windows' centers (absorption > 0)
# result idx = 0.03 nm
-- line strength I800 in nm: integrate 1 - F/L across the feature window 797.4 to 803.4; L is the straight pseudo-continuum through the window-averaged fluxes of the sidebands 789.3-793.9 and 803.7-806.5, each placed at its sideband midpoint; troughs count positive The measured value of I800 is 0.05 nm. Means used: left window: 16.9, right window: 16.3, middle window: 16.4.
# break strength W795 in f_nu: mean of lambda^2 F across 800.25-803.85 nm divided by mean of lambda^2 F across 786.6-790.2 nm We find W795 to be 1.00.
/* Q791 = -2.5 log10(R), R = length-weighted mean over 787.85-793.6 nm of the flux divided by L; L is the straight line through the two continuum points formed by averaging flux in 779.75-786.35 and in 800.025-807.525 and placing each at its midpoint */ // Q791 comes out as -0.01 mag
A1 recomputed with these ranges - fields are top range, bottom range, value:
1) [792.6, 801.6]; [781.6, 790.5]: 0.96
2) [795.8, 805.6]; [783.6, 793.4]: 0.96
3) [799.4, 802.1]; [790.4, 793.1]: 0.95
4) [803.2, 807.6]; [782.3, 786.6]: 0.95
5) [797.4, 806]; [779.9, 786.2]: 0.95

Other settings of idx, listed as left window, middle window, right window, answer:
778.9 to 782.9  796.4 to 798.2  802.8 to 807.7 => 0.00 nm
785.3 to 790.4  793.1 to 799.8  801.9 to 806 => 0.09 nm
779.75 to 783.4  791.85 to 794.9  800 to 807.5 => 0.03 nm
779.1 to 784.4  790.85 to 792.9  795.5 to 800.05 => -0.04 nm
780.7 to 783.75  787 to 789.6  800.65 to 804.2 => -0.01 nm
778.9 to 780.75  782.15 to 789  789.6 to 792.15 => 0.03 nm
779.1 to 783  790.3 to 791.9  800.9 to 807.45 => -0.03 nm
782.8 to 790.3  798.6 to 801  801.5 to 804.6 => 0.04 nm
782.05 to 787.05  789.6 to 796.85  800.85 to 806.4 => 0.01 nm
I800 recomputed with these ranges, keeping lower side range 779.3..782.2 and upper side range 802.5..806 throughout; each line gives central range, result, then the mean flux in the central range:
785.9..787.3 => -0.01 nm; 17.1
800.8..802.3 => 0.01 nm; 16.4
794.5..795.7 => 0.01 nm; 16.5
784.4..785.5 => 0.00 nm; 17.1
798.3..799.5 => 0.01 nm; 16.4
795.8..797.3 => 0.02 nm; 16.5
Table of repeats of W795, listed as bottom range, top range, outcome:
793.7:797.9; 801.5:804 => 1.01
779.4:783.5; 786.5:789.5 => 1.01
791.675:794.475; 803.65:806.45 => 1.01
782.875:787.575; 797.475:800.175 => 0.99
